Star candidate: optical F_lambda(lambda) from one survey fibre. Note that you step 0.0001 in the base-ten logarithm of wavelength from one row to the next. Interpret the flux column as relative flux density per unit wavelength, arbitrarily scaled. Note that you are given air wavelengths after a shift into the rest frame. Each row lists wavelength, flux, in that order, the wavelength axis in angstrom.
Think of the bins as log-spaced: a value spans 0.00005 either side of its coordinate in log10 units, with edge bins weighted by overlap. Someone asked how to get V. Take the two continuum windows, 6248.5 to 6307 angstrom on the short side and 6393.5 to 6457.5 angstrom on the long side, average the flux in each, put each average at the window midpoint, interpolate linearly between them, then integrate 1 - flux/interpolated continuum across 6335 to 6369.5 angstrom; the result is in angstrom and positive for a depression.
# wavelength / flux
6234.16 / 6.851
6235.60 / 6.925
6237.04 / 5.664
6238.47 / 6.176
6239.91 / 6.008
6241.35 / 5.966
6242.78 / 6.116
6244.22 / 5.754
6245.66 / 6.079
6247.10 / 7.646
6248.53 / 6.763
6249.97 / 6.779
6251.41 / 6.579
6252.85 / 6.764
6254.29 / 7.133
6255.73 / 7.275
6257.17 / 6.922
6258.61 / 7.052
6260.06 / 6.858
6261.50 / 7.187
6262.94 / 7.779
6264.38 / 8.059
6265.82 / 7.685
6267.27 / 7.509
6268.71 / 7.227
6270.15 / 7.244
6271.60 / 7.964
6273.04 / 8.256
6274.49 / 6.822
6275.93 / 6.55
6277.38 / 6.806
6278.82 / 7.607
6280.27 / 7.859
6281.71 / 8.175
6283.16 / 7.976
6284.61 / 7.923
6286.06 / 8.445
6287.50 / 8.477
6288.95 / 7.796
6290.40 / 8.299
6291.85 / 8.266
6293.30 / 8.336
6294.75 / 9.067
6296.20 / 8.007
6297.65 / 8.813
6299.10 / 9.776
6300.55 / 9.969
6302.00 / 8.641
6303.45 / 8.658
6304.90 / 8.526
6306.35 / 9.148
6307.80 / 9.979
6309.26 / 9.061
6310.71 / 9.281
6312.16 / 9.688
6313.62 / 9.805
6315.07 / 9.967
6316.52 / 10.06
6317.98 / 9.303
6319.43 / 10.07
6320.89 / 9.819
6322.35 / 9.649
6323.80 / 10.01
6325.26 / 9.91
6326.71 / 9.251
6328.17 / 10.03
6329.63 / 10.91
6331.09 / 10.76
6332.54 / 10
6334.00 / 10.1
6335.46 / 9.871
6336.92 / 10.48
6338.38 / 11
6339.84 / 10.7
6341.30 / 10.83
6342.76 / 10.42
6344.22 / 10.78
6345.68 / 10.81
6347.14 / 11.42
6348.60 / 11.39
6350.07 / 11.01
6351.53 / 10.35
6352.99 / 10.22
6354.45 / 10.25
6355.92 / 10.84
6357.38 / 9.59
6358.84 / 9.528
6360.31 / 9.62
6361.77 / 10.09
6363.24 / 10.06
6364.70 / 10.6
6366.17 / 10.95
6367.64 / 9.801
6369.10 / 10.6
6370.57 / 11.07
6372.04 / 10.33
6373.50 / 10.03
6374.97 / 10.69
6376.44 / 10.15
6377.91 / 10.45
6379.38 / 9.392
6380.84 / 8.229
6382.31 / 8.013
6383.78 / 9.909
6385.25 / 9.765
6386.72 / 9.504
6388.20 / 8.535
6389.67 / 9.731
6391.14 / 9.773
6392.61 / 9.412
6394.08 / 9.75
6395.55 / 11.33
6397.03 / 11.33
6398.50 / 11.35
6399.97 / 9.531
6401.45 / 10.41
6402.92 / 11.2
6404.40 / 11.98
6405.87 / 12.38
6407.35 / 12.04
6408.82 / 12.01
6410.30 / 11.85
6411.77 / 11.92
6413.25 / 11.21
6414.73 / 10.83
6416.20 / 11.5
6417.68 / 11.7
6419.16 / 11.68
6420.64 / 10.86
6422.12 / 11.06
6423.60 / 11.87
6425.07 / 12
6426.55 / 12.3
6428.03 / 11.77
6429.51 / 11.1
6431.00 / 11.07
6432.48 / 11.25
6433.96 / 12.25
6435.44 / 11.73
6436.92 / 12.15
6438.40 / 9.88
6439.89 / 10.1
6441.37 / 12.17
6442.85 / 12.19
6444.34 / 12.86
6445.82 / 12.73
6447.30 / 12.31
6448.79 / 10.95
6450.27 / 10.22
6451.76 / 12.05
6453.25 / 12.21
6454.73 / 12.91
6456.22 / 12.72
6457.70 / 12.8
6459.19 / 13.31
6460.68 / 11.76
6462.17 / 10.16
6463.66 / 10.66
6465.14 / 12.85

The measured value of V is -2.7 angstrom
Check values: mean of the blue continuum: 7.84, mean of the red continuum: 11.6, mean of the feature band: 10.5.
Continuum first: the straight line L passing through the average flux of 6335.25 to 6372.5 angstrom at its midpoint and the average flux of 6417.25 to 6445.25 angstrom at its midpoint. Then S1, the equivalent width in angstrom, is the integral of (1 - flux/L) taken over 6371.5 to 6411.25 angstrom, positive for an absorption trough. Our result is 2.5 angstrom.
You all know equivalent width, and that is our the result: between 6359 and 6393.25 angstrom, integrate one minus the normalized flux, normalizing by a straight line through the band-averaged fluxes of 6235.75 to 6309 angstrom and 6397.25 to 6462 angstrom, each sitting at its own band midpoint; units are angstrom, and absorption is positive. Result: 1.39 angstrom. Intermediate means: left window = 7.61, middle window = 9.85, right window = 11.7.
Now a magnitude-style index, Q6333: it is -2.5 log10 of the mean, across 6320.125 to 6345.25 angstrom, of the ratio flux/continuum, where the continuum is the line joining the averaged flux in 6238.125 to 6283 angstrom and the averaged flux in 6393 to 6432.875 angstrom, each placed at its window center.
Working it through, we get -0.131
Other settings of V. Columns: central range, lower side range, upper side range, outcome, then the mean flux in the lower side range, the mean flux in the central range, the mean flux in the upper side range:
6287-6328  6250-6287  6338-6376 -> -2.0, 7.42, 9.22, 10.5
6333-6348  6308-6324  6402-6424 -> -0.7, 9.7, 10.6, 11.6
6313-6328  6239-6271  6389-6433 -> -1.8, 6.93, 9.8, 11.2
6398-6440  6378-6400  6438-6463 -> -2.6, 9.73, 11.4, 11.9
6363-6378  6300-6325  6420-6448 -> 0.1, 9.51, 10.4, 11.7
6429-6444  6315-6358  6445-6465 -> 0.3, 10.3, 11.4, 11.9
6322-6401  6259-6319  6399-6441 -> -1.3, 8.37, 10.2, 11.4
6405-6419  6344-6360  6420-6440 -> -0.6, 10.5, 11.7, 11.4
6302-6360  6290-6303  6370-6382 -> -4.7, 8.81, 10.1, 9.96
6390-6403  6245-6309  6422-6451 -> 0.3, 7.85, 10.4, 11.6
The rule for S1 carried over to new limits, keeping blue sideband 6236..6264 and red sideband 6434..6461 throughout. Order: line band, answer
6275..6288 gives -0.35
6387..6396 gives 0.66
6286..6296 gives -0.75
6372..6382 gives 0.28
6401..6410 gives -0.73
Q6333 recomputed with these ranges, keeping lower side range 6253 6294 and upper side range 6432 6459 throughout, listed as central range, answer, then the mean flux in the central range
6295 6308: -0.09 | 9.03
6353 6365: -0.04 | 10.1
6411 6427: -0.03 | 11.5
